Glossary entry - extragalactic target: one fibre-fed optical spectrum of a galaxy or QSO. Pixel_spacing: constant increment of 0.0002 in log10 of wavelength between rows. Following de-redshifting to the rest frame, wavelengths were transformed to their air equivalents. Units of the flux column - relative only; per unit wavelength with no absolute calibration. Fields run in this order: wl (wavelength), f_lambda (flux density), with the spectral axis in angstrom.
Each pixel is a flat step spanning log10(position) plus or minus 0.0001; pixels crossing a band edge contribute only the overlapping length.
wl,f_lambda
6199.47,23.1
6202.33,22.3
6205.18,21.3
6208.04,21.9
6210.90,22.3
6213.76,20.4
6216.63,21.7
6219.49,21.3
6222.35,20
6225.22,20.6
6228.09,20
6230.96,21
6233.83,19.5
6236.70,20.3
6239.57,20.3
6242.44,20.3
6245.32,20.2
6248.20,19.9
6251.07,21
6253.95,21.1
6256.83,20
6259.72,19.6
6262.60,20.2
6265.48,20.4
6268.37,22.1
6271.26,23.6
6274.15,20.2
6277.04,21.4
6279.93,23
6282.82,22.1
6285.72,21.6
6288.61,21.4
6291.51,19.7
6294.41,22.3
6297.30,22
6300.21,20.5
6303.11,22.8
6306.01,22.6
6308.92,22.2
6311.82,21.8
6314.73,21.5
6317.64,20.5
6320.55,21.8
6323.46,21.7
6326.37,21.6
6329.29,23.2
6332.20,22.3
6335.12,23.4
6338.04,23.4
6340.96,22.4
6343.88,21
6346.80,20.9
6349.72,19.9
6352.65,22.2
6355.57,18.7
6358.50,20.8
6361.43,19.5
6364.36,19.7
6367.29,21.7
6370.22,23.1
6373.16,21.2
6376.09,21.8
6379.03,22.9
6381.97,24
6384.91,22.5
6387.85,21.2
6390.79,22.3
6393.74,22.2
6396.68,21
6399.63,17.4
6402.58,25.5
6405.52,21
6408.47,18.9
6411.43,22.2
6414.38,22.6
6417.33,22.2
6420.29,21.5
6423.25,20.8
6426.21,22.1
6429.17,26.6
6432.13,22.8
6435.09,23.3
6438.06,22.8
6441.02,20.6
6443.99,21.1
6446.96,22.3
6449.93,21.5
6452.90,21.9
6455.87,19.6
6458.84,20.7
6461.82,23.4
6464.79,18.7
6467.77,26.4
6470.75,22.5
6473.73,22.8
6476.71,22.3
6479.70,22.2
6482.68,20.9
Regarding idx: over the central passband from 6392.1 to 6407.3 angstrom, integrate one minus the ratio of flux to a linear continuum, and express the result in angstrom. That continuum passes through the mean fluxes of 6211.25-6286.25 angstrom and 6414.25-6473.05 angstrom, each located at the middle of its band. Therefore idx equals 0.3 angstrom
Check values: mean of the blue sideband 20.8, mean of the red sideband 22.2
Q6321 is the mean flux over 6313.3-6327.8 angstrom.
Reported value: 21.4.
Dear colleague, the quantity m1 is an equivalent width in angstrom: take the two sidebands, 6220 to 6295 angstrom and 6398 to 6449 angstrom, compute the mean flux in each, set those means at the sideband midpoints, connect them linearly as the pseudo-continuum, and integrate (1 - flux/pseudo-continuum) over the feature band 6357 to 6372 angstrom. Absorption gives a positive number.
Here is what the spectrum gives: 0.42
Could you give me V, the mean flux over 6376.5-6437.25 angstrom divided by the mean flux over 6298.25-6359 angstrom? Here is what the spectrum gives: 1.02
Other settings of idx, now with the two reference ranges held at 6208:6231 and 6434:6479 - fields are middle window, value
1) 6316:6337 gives -0.7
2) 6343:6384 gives 0.6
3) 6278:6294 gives -0.3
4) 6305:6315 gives -0.3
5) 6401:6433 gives -0.8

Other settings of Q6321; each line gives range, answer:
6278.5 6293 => 21.6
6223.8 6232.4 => 20.5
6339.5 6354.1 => 21.3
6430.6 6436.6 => 23.1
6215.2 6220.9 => 21.5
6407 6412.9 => 20.5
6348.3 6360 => 20.4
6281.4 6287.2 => 21.8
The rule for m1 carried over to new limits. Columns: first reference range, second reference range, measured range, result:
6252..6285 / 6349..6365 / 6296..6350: -3.50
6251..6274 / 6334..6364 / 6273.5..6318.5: -1.32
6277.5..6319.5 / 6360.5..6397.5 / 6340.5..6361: 1.02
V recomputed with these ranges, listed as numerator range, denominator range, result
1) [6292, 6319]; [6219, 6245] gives 1.07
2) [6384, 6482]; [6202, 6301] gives 1.05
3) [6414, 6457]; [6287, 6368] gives 1.03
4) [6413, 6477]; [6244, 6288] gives 1.05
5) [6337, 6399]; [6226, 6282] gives 1.03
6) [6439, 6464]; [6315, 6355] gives 0.98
